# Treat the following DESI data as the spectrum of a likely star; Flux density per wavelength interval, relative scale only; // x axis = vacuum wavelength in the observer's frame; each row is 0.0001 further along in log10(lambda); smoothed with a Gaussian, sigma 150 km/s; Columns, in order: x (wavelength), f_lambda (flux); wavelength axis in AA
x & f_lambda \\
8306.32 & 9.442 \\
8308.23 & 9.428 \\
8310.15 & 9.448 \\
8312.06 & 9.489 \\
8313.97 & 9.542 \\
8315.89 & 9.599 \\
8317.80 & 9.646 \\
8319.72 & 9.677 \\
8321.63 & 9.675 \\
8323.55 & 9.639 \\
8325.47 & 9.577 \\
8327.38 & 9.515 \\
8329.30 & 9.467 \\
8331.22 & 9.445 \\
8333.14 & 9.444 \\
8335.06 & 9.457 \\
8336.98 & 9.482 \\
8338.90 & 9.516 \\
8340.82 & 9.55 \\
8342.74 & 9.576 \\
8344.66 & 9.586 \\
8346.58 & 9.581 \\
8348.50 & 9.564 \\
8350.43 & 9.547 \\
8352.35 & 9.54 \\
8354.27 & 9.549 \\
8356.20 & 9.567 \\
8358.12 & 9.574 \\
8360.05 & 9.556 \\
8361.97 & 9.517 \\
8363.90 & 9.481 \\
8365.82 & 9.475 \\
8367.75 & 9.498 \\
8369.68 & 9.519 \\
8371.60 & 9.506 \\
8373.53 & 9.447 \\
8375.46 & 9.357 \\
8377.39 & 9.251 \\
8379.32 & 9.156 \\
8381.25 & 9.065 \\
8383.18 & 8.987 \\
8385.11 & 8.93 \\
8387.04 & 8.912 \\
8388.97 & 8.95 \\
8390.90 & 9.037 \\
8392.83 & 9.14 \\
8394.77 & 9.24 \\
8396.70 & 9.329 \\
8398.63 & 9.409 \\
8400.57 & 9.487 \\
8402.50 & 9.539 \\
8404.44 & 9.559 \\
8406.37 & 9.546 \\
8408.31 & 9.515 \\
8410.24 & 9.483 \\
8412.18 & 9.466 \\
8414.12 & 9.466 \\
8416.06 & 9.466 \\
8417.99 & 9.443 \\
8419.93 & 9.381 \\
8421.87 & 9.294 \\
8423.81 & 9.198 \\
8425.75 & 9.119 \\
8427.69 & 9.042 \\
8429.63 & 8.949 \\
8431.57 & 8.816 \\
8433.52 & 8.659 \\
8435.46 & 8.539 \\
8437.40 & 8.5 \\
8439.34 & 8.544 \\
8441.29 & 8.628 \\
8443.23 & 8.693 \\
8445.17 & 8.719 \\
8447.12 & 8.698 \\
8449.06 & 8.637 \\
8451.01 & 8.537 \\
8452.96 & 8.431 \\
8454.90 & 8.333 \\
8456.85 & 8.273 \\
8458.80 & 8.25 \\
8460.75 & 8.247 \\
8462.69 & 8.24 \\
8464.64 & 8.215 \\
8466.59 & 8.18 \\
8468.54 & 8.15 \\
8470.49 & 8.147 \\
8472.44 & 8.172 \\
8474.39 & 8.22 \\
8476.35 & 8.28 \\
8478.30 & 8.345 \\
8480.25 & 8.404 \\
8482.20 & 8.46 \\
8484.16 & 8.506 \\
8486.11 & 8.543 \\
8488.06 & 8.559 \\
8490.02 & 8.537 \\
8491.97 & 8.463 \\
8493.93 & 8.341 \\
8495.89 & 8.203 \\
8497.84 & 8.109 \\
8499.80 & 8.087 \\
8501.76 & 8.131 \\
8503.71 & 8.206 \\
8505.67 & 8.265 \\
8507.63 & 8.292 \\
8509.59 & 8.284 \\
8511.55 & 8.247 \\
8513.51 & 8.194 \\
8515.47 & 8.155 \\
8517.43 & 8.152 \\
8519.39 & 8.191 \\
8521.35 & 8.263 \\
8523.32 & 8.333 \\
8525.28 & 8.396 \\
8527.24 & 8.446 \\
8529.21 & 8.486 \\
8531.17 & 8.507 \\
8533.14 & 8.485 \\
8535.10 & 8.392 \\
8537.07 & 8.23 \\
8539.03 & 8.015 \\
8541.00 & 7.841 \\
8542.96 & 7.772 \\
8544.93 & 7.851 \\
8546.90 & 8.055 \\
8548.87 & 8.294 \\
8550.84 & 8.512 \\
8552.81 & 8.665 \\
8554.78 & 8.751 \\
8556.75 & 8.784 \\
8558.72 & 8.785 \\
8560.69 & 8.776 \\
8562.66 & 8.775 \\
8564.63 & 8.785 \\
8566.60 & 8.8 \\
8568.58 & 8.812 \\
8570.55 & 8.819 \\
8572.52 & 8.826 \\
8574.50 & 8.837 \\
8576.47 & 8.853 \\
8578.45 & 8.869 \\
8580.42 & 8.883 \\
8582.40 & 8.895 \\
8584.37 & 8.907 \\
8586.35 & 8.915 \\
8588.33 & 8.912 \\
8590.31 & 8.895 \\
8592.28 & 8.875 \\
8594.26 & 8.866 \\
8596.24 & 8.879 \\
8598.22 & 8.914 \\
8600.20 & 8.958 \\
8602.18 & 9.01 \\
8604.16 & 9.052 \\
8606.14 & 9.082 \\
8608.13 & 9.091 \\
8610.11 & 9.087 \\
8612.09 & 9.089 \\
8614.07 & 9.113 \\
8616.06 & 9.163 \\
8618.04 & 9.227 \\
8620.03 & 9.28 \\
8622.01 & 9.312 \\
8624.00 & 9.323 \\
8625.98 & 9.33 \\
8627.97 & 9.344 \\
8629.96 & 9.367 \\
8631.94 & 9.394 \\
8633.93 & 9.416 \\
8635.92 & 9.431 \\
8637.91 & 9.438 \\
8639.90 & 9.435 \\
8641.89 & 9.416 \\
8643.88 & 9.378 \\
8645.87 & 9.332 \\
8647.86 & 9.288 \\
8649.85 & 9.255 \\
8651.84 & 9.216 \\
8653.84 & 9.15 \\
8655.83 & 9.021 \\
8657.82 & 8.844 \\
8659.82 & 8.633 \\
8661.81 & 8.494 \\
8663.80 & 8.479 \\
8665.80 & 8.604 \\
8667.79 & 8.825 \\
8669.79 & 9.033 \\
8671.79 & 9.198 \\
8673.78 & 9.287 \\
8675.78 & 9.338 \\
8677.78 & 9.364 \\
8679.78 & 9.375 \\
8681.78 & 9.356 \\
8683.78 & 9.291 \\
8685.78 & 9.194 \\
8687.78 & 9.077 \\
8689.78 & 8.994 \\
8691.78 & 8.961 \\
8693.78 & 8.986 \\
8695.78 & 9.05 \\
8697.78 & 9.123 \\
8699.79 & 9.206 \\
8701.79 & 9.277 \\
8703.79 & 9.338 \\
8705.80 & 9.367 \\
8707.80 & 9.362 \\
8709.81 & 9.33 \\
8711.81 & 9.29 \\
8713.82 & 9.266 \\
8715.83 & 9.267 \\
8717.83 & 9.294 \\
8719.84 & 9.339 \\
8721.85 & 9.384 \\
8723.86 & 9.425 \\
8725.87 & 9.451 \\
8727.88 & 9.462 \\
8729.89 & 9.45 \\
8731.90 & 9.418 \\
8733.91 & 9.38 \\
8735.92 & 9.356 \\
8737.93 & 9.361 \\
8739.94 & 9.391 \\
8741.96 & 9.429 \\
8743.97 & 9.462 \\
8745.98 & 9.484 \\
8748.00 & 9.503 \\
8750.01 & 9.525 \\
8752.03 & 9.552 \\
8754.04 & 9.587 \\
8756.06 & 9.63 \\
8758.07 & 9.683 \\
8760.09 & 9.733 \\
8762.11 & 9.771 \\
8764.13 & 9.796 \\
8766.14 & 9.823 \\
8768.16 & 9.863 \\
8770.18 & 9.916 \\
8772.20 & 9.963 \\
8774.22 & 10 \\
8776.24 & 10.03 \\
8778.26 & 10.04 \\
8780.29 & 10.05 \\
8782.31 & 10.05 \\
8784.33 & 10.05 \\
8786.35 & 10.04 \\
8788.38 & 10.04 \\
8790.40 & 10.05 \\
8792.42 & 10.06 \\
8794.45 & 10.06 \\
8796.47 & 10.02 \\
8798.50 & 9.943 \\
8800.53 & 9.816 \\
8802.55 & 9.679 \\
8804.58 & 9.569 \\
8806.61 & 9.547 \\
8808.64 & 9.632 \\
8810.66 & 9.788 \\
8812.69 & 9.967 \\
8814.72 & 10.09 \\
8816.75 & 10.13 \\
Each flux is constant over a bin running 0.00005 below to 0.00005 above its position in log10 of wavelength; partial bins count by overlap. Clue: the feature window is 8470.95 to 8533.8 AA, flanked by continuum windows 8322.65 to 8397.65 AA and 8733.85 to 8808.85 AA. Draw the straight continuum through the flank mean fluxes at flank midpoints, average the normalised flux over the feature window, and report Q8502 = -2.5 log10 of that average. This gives 0.147 mag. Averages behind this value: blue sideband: 9.4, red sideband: 9.77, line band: 8.32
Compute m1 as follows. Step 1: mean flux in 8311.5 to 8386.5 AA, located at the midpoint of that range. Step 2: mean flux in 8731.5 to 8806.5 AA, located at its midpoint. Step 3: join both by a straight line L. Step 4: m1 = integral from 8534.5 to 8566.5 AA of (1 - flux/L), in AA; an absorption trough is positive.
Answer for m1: 4.0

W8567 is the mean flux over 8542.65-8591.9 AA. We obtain 8.7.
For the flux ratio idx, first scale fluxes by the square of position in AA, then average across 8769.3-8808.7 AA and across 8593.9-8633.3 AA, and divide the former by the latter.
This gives 1.1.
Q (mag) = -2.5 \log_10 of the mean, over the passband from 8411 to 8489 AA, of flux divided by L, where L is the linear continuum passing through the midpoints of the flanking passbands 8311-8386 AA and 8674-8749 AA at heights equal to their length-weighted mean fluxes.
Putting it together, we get 0.09 mag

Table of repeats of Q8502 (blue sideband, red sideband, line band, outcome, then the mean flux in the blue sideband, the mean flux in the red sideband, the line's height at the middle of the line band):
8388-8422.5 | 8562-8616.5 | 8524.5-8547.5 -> 0.11 mag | 9.38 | 8.93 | 9.06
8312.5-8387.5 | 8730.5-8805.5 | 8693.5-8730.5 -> 0.05 mag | 9.46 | 9.76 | 9.72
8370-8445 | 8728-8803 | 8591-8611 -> 0.06 mag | 9.16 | 9.76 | 9.48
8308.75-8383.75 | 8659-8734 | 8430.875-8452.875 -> 0.09 mag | 9.49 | 9.18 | 9.41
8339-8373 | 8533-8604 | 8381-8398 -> 0.04 mag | 9.54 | 8.66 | 9.4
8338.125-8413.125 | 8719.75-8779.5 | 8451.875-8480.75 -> 0.15 mag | 9.4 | 9.61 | 9.45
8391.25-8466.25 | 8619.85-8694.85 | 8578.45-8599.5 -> 0.02 mag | 8.94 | 9.17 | 9.1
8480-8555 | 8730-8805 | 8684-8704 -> 0.02 mag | 8.29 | 9.76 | 9.33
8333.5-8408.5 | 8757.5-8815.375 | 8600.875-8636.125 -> 0.05 mag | 9.4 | 9.9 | 9.7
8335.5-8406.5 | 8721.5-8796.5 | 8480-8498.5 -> 0.13 mag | 9.39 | 9.72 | 9.49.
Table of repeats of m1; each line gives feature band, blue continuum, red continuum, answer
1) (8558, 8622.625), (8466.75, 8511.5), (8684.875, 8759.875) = -1.4 AA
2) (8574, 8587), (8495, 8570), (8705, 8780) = -0.4 AA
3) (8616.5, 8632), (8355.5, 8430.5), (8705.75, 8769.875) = 0.2 AA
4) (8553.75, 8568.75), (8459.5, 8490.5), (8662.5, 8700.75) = -0.2 AA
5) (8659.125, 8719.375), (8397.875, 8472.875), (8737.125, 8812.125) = 2.7 AA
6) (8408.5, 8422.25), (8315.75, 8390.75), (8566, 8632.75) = -0.2 AA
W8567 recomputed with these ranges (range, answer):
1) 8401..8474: 8.81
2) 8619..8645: 9.37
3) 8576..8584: 8.88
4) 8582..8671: 9.09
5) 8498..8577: 8.4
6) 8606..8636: 9.25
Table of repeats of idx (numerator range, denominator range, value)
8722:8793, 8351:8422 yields 1.13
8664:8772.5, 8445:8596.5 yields 1.16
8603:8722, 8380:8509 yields 1.11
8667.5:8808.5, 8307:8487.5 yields 1.13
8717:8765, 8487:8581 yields 1.18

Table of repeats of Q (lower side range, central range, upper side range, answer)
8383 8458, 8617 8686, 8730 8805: 0.04 mag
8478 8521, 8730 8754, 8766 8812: 0.02 mag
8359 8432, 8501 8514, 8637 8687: 0.12 mag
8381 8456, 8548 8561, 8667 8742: 0.06 mag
